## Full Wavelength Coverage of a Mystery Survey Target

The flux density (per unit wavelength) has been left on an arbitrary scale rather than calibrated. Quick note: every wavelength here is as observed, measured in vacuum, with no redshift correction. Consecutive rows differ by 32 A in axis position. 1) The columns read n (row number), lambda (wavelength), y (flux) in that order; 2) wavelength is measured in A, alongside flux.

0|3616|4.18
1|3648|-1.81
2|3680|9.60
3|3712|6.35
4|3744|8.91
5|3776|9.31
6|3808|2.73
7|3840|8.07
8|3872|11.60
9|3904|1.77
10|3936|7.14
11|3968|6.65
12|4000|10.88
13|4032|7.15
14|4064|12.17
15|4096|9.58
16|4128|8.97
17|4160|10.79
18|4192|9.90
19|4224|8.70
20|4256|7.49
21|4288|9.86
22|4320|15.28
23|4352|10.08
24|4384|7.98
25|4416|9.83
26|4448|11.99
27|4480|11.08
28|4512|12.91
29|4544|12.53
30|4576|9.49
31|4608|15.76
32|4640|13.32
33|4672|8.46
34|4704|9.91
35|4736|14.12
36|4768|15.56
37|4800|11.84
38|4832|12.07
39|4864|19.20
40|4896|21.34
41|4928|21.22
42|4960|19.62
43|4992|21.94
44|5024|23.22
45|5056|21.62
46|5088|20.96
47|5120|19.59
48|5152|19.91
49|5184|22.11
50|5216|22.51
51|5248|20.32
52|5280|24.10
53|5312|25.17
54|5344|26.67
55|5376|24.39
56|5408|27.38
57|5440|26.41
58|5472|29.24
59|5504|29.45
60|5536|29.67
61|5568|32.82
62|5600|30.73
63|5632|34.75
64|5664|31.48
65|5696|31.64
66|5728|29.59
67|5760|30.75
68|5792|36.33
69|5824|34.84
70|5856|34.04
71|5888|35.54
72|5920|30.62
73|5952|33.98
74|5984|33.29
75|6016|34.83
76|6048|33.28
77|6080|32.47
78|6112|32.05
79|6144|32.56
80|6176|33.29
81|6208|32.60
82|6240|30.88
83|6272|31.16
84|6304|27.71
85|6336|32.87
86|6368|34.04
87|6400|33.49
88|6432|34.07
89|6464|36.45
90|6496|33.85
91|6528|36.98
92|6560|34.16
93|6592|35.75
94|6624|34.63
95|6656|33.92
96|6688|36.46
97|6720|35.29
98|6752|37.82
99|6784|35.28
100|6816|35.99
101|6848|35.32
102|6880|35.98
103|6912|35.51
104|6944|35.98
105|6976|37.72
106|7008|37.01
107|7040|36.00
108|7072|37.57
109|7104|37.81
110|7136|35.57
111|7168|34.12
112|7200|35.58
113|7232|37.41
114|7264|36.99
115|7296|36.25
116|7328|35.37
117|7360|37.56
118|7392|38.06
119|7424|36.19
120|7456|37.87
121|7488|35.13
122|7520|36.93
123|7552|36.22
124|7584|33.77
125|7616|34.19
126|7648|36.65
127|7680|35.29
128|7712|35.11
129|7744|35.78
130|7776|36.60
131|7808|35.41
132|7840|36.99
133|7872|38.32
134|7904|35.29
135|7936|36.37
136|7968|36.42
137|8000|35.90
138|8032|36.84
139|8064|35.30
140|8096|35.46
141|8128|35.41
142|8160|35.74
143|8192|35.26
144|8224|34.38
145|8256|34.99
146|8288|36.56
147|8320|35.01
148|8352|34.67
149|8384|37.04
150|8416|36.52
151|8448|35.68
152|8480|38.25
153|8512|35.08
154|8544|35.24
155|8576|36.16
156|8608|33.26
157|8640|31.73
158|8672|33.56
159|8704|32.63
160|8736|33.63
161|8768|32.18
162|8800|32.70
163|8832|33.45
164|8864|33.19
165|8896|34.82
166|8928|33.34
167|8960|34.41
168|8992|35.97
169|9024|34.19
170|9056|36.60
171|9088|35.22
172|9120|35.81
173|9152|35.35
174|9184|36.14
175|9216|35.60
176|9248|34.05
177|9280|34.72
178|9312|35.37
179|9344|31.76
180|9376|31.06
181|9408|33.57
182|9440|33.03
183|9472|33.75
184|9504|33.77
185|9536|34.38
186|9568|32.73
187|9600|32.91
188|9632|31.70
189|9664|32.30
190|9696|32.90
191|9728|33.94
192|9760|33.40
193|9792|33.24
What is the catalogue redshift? 0.218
